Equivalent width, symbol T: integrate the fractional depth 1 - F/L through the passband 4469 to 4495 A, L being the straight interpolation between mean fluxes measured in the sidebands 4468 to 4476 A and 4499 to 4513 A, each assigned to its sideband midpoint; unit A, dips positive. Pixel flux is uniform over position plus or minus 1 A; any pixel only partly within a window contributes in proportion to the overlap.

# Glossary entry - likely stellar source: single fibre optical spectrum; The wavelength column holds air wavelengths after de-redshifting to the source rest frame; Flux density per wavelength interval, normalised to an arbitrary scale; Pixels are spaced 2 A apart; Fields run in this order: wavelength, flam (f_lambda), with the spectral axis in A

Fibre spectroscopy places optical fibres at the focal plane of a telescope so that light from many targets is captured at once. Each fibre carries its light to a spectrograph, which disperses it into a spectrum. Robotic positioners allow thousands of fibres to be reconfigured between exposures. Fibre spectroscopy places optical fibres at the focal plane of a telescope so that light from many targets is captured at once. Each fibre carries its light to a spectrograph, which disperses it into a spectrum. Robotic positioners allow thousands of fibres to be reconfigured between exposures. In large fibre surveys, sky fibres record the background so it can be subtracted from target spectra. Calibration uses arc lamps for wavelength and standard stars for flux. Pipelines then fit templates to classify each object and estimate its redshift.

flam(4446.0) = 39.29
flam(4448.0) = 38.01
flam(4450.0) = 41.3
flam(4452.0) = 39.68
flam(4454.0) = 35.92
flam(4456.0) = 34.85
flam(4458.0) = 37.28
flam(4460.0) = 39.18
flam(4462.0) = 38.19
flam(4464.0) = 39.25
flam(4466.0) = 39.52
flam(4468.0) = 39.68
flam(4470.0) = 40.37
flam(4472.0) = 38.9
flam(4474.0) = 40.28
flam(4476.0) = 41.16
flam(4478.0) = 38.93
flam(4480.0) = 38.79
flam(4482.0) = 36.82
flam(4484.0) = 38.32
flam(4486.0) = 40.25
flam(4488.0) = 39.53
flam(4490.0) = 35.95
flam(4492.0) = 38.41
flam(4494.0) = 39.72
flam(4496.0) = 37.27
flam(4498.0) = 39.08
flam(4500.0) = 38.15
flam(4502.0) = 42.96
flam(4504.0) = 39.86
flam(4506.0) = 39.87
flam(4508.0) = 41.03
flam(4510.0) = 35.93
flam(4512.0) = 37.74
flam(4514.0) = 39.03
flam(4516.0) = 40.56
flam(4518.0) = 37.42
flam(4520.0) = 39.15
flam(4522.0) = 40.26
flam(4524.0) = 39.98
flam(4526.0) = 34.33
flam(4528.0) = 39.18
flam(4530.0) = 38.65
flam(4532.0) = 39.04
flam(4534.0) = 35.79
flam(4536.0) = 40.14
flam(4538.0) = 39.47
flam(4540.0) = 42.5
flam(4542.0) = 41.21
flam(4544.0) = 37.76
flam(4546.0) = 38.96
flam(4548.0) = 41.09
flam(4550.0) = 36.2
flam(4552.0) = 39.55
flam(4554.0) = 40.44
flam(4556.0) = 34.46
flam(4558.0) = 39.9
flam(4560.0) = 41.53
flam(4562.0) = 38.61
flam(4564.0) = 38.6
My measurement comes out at 0.5 A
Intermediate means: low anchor 40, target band 39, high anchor 39.4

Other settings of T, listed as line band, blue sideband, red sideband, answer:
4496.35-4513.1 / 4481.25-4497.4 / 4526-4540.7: -0.32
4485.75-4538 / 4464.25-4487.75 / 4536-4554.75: 0.96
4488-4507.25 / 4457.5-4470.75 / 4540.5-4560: 0.01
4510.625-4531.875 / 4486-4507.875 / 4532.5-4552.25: 0.34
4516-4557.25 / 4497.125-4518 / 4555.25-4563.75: 0.18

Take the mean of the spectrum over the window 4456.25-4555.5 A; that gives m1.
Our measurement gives 39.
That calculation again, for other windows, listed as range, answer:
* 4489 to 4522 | 38.9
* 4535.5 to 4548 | 40.1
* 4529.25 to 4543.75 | 39.5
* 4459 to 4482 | 39.4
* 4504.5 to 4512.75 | 38.7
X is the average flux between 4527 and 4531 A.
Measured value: 38.9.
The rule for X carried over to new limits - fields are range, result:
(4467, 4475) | 39.8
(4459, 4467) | 39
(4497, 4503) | 40.1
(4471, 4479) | 39.8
